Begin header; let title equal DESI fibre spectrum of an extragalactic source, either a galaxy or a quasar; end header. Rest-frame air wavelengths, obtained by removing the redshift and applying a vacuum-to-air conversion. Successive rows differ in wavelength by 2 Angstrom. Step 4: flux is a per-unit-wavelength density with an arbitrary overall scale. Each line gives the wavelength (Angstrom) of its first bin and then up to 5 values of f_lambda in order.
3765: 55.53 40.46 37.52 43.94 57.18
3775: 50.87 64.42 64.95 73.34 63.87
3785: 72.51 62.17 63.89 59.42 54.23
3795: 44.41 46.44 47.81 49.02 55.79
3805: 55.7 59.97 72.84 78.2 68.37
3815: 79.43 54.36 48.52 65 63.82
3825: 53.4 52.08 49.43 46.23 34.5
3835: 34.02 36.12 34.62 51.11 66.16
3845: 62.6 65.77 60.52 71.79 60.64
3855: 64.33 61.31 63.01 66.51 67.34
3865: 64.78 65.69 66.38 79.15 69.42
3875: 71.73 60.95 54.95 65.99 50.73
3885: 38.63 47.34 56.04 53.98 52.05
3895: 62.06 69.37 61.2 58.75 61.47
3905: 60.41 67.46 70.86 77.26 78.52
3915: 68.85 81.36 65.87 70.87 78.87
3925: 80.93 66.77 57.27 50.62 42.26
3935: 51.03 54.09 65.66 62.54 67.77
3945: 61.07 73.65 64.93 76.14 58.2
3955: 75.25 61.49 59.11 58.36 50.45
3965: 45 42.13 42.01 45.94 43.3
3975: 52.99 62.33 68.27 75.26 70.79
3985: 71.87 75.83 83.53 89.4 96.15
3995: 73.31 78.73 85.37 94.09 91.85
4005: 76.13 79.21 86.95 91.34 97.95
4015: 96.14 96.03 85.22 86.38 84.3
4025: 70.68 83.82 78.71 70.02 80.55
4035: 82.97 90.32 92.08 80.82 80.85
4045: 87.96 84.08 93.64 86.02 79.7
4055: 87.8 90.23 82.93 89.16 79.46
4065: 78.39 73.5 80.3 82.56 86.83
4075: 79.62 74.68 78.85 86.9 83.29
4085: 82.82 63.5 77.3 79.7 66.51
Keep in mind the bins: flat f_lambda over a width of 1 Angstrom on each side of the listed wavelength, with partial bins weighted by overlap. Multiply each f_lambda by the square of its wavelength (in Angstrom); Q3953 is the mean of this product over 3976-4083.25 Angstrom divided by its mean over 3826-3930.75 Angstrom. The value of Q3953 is 1.46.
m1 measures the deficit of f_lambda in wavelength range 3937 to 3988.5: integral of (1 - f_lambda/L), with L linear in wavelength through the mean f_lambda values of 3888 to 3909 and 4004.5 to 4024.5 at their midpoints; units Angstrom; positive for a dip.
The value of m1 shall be 9.7 Angstrom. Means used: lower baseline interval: 60.8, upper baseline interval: 87.8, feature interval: 61.3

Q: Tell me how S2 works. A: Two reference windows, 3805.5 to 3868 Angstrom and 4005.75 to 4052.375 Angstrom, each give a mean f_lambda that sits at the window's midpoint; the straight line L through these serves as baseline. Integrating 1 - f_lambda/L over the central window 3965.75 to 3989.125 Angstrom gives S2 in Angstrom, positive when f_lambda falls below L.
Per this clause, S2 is 5.4 Angstrom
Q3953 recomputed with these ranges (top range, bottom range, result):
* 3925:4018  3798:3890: 1.26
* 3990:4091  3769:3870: 1.61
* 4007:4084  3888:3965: 1.40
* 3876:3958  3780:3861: 1.15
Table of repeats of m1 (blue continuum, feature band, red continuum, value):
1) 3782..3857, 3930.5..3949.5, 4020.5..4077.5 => 3.0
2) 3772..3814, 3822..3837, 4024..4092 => 3.9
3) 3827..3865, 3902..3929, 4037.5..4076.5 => -2.5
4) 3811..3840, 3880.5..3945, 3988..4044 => 4.8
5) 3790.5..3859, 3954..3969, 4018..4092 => 3.4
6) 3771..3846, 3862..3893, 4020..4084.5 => 1.6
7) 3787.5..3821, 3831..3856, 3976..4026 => 4.1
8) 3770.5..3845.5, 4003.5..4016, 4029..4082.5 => -1.6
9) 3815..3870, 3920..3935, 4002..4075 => 1.3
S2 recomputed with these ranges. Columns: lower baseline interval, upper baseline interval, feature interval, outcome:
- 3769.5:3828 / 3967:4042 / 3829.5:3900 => 7.9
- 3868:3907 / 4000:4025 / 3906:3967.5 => 5.6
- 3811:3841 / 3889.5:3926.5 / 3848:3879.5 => -3.4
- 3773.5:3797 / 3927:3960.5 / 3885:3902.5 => 1.3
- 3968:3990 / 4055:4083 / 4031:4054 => -2.5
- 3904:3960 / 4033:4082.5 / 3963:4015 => 1.1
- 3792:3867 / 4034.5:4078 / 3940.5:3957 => 0.9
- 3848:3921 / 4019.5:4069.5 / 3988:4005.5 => -1.9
